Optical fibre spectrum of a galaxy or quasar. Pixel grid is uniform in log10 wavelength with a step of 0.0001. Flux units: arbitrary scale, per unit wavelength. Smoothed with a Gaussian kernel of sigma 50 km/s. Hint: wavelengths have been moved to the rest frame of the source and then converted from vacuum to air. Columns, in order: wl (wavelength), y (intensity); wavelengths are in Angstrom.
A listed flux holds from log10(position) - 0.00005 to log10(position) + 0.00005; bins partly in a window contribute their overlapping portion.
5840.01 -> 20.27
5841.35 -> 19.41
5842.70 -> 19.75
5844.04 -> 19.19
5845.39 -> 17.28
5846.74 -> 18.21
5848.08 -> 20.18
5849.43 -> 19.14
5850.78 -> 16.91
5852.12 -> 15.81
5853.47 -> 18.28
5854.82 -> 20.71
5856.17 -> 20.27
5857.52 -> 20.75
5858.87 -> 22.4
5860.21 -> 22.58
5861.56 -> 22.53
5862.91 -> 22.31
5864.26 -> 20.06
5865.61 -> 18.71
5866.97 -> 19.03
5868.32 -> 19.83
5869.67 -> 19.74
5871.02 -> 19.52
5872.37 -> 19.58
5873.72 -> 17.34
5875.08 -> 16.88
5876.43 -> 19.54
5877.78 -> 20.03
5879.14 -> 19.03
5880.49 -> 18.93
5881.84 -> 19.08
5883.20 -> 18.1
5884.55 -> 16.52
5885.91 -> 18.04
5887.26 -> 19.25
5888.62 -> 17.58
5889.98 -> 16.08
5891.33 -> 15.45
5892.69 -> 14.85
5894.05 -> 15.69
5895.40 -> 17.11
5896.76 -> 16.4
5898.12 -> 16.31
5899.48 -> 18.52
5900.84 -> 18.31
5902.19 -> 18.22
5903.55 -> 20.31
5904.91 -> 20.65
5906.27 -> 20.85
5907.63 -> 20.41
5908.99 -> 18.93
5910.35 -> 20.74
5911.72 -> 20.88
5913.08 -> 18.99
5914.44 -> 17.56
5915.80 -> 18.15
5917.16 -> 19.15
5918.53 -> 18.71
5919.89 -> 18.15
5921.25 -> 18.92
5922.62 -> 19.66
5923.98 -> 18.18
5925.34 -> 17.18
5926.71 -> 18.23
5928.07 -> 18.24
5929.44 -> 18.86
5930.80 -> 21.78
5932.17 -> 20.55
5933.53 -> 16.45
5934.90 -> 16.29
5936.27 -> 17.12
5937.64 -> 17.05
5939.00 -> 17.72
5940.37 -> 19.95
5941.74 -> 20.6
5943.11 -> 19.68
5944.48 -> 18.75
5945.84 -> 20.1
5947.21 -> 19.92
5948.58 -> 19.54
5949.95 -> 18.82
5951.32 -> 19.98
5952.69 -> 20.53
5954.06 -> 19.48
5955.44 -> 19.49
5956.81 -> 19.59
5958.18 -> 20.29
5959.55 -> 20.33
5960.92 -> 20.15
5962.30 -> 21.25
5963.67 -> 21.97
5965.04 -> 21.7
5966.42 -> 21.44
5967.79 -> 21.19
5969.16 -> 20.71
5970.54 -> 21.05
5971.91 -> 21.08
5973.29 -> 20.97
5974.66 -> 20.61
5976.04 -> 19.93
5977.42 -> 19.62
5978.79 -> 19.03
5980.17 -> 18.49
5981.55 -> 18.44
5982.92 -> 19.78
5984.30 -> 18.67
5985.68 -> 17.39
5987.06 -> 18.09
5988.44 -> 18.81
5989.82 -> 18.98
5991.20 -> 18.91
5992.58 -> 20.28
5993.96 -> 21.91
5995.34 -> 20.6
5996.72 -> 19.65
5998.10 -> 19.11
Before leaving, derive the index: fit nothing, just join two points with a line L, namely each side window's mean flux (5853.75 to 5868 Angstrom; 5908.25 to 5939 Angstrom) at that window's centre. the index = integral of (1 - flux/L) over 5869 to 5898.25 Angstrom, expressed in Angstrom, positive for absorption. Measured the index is 3.3 Angstrom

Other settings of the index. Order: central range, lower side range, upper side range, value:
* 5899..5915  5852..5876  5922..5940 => -0.60 Angstrom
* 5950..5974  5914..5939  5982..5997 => -2.16 Angstrom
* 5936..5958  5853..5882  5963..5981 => 1.17 Angstrom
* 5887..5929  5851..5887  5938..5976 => 3.12 Angstrom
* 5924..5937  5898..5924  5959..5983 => 0.86 Angstrom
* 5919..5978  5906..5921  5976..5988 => -1.88 Angstrom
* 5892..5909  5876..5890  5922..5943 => 0.30 Angstrom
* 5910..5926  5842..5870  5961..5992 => 0.80 Angstrom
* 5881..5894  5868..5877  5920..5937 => 1.11 Angstrom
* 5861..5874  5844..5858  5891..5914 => -0.89 Angstrom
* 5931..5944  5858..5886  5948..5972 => 1.11 Angstrom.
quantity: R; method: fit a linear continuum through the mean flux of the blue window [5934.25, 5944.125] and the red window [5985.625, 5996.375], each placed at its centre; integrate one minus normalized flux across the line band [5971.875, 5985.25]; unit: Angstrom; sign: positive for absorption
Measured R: -0.2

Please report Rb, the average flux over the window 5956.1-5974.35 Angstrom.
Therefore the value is 20.9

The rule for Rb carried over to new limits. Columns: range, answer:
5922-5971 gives 19.5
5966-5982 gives 20.2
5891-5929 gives 18.4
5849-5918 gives 18.9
